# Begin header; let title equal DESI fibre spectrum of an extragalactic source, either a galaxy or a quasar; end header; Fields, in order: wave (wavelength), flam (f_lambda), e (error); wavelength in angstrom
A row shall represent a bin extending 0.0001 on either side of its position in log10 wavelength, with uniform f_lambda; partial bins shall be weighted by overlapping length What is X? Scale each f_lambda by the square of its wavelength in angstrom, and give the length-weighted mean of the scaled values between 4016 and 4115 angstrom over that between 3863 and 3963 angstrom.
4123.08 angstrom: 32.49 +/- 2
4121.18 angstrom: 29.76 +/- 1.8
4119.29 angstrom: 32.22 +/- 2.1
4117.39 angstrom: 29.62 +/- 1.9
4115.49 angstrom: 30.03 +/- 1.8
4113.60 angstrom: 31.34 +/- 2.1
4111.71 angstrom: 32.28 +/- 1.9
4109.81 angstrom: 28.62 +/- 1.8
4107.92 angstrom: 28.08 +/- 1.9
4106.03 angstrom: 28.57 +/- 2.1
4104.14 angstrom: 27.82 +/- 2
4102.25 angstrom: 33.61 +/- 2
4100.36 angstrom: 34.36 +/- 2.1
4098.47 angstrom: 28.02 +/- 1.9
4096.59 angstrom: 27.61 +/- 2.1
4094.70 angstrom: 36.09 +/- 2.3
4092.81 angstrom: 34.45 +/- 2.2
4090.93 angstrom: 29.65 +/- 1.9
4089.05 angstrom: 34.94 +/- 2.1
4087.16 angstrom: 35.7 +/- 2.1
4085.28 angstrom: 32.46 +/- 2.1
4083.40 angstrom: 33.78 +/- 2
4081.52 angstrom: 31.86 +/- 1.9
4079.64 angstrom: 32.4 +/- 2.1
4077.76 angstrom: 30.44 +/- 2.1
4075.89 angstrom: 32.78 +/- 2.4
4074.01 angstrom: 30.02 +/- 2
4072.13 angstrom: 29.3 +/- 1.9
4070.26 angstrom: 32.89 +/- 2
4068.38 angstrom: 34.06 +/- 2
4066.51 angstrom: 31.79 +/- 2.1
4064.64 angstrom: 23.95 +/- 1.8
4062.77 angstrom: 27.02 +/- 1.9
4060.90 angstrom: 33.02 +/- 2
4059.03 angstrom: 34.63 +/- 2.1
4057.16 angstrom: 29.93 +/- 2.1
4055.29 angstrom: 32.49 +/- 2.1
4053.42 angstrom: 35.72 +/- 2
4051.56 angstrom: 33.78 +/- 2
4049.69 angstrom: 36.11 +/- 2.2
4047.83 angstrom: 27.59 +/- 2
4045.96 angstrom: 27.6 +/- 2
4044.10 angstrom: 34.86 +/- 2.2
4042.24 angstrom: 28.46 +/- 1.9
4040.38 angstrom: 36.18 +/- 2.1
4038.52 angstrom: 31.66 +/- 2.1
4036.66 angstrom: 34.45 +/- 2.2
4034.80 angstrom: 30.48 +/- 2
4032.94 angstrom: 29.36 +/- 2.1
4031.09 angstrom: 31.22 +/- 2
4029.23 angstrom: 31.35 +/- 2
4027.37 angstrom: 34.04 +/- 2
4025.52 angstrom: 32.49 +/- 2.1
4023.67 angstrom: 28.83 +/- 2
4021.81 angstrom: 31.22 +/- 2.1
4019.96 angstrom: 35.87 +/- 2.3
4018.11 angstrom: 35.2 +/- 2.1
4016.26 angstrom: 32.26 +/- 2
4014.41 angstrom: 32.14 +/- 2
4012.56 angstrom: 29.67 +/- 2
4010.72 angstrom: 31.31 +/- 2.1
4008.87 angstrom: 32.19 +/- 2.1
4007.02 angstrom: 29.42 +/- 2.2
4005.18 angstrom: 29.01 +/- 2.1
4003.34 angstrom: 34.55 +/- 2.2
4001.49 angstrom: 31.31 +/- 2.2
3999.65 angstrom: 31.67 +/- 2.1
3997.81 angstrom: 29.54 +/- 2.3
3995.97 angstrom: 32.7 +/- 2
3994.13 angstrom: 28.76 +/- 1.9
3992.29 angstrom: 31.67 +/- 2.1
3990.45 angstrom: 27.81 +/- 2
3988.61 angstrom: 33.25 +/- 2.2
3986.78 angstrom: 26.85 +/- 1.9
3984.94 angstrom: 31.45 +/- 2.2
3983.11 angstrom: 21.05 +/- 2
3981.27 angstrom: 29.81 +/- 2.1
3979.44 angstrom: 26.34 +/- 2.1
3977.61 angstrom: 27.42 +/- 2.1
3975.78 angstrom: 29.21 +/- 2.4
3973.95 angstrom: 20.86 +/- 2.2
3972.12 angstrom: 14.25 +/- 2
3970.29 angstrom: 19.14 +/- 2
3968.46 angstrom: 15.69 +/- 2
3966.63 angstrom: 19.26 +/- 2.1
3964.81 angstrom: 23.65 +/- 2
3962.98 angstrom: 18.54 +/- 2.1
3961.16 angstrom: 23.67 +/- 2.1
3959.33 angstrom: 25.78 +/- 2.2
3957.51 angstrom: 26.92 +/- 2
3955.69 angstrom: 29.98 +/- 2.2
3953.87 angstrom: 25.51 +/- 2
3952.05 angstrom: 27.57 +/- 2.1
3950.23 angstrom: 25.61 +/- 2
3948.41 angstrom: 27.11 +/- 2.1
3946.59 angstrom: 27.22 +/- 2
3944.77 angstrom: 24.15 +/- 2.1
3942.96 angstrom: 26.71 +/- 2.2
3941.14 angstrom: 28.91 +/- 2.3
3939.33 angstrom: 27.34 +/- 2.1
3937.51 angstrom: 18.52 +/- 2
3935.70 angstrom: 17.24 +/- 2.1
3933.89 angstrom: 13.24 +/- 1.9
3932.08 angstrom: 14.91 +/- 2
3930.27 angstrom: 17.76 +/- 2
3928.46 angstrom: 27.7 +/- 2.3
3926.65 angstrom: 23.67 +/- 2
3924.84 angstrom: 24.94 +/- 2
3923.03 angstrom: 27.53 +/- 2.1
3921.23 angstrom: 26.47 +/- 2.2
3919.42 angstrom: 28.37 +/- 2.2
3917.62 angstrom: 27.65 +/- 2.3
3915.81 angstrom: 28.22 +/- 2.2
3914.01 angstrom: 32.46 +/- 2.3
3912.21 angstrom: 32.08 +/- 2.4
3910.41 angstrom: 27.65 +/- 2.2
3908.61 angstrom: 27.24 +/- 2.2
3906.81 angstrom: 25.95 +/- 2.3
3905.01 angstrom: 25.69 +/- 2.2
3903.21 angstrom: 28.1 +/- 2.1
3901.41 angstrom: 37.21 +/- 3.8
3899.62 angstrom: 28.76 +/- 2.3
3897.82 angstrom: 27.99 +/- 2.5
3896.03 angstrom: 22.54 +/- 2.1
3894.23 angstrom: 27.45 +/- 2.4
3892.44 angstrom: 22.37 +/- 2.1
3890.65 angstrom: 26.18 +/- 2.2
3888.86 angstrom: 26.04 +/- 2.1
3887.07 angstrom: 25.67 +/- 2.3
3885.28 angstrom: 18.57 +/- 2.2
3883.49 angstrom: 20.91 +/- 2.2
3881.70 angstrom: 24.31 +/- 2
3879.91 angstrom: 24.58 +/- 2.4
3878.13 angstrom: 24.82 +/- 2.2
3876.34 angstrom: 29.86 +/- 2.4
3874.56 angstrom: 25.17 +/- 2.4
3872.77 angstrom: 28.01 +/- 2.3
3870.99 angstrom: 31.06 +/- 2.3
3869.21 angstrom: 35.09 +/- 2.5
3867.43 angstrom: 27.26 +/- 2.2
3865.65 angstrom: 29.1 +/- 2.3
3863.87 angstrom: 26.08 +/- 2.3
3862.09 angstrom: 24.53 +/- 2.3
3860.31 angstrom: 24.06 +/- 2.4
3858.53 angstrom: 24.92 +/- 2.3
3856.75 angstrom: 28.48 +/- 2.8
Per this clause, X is 1.32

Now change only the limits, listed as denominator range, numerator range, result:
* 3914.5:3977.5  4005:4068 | 1.40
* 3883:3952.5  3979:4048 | 1.28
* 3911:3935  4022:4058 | 1.36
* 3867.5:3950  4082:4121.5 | 1.34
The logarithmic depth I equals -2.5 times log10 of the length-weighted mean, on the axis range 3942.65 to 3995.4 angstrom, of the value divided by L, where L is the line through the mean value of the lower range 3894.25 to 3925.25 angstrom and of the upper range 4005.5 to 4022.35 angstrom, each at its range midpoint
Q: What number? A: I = 0.196 mag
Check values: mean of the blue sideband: 28.2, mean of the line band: 25.4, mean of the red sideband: 32.1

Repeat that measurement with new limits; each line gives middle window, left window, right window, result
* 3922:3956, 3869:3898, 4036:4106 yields 0.15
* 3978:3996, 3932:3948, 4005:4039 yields -0.03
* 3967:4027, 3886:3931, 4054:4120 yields 0.01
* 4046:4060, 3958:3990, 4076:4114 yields -0.13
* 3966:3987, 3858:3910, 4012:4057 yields 0.27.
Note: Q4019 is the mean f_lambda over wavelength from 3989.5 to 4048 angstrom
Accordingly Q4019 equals 31.5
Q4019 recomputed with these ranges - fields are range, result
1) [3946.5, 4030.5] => 28.1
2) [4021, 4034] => 31.2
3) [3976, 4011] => 29.8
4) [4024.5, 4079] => 31.6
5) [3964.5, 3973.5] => 18.2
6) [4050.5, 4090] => 32.1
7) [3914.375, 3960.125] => 24.9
